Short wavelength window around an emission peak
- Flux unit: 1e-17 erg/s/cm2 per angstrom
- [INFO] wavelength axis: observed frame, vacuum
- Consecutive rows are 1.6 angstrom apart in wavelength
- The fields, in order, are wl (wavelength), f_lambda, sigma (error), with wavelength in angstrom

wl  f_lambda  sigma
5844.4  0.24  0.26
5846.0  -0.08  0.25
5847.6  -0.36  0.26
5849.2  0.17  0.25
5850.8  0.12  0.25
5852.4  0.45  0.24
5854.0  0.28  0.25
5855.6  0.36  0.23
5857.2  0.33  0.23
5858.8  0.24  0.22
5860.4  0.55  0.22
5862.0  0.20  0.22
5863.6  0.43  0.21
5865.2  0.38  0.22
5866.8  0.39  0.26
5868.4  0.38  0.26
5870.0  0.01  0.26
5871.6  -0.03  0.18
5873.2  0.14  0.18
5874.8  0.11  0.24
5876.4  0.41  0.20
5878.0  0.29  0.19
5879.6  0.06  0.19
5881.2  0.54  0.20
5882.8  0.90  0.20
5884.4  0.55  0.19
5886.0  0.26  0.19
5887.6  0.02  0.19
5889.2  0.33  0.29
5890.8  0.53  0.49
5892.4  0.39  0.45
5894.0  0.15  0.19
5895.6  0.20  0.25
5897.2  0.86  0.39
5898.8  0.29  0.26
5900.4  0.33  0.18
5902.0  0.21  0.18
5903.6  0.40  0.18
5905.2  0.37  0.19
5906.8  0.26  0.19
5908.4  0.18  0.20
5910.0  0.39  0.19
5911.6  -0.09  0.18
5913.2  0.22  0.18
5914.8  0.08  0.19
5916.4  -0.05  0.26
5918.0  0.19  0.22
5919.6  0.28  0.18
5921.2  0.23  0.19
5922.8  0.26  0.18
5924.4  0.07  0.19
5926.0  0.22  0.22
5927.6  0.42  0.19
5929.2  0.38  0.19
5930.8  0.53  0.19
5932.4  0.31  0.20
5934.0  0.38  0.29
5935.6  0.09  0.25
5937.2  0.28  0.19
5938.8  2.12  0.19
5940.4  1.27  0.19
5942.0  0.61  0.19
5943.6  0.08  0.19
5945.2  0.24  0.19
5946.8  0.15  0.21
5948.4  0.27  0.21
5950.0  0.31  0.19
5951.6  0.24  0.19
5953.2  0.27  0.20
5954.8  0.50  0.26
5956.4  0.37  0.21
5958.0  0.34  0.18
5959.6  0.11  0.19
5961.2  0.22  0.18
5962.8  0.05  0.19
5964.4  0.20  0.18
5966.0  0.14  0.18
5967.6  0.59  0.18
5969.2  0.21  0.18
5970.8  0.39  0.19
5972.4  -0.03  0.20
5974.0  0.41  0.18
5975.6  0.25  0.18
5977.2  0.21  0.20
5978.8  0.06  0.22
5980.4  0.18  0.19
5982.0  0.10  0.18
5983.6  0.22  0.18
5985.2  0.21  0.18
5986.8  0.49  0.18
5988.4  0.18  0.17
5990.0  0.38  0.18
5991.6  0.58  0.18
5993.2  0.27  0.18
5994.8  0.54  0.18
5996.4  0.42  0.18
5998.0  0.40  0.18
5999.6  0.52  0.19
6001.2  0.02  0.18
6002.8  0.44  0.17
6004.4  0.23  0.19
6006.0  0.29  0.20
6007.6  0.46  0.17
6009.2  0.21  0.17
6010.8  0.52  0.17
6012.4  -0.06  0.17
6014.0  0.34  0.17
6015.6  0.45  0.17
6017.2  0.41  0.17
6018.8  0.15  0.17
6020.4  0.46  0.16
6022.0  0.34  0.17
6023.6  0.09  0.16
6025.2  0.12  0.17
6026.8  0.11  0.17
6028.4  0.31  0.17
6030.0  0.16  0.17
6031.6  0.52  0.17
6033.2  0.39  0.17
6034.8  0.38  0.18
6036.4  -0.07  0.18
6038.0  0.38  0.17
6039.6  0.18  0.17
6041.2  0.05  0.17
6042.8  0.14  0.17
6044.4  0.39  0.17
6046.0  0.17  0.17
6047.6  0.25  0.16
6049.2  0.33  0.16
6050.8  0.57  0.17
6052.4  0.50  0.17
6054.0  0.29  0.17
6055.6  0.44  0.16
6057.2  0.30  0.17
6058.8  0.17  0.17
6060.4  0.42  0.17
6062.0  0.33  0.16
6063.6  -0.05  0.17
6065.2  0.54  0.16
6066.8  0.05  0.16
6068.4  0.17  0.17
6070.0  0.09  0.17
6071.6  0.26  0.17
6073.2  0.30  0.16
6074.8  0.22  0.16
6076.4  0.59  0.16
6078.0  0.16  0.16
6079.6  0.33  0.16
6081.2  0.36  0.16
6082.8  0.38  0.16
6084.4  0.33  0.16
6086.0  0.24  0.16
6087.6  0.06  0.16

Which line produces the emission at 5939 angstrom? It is [O III] 5007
